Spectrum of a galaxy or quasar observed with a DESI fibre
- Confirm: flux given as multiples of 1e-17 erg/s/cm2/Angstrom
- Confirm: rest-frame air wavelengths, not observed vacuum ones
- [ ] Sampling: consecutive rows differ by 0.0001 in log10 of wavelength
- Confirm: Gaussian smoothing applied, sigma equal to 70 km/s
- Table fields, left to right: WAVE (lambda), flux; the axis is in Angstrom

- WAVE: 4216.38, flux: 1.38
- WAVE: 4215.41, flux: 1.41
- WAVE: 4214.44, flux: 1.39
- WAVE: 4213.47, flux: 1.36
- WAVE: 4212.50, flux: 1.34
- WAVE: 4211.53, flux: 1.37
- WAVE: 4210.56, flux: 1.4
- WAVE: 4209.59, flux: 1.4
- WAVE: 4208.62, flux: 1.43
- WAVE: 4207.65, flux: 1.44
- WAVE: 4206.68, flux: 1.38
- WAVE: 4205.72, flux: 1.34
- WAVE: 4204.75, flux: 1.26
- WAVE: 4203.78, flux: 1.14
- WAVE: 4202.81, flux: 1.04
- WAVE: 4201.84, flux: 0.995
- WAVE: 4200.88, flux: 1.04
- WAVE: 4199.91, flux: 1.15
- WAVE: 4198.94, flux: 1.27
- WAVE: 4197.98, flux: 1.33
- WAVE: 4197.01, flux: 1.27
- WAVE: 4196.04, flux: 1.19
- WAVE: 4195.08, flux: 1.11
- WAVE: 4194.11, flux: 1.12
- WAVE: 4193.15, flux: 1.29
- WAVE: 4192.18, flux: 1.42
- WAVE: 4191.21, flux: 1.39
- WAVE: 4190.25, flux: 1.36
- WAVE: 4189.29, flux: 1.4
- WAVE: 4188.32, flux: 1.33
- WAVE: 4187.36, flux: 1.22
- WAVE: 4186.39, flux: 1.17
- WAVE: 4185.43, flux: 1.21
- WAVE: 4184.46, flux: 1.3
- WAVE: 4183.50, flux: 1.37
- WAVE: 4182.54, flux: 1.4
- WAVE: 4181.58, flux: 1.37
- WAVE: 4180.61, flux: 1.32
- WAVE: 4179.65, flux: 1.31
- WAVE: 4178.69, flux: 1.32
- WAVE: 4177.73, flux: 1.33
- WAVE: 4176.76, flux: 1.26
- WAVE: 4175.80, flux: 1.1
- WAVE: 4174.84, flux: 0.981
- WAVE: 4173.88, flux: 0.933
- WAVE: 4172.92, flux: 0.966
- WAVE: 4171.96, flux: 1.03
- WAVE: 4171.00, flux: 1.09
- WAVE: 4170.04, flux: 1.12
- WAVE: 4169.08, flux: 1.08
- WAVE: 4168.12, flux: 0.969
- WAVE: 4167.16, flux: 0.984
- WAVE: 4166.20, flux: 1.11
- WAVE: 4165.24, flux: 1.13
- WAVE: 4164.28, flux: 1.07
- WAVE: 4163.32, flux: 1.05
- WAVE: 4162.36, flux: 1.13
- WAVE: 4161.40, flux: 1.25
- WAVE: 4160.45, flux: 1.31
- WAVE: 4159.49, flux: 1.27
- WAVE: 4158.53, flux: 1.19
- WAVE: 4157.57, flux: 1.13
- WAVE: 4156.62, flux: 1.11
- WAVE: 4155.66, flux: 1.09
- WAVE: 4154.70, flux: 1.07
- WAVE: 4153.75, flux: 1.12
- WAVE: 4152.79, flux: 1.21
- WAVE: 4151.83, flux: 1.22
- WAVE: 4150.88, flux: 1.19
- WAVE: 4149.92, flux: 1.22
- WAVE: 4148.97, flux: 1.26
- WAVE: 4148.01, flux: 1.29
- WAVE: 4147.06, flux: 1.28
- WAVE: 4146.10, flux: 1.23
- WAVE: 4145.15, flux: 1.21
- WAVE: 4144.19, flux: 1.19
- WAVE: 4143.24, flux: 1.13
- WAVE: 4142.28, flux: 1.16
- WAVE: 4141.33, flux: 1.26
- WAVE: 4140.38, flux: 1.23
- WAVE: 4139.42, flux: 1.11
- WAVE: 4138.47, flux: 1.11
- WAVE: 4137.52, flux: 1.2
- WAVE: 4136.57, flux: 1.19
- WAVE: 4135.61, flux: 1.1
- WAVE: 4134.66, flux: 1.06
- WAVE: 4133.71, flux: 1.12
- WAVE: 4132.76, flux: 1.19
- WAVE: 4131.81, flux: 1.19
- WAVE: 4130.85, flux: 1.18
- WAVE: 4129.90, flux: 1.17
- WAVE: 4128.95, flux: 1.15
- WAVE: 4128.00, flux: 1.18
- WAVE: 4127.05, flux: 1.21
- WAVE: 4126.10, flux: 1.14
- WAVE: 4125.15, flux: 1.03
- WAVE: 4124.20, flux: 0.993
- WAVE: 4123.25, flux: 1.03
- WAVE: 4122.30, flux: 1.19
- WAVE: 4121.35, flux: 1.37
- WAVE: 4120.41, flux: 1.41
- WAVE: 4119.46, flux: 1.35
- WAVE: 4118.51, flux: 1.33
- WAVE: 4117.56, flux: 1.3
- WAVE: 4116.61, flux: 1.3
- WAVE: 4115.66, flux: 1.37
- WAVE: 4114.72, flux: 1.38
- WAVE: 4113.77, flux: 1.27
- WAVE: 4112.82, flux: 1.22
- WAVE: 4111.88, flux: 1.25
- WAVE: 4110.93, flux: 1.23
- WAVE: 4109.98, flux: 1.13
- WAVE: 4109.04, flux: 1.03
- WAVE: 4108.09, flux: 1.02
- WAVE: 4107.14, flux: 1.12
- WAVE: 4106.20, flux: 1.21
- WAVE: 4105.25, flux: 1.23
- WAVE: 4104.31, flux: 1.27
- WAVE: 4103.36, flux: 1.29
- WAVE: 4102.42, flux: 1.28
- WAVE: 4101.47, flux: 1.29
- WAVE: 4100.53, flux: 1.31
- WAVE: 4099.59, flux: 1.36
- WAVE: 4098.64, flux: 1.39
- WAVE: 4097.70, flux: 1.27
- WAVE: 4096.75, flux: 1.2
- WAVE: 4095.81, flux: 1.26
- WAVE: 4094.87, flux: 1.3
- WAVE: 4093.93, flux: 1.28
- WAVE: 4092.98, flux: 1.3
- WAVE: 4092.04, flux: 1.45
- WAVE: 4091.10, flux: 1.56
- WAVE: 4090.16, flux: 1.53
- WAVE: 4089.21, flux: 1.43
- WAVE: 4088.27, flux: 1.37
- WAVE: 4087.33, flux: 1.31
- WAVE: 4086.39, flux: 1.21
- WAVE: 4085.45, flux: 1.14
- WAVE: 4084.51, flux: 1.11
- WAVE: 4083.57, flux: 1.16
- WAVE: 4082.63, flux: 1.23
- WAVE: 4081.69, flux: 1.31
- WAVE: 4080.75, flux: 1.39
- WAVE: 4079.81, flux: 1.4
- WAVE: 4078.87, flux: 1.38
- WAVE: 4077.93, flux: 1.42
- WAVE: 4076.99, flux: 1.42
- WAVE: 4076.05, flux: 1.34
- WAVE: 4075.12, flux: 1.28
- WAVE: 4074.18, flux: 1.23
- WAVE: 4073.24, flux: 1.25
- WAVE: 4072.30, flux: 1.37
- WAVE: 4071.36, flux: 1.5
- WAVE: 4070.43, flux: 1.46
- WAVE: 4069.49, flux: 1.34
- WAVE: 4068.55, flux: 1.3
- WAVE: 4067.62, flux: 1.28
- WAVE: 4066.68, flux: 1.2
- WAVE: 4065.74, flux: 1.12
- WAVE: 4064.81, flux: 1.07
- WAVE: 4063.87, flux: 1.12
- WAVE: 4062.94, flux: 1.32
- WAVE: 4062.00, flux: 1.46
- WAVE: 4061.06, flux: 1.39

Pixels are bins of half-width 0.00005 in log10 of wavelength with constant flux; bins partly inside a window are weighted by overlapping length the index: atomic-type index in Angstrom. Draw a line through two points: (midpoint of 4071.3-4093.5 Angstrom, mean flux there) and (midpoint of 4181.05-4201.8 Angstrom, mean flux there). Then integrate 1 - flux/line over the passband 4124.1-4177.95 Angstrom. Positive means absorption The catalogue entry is 6.1 Angstrom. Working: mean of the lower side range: 1.33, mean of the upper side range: 1.27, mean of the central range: 1.15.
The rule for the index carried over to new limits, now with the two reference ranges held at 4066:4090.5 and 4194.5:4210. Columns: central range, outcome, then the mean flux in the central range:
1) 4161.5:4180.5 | 2.2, 1.11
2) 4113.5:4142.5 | 1.9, 1.2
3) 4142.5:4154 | 0.5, 1.21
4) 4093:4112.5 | 1.0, 1.24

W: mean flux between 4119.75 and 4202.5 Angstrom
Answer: 1.19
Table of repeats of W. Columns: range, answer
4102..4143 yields 1.2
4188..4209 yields 1.26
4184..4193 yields 1.31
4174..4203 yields 1.24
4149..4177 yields 1.12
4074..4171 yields 1.22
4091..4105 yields 1.31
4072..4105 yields 1.32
